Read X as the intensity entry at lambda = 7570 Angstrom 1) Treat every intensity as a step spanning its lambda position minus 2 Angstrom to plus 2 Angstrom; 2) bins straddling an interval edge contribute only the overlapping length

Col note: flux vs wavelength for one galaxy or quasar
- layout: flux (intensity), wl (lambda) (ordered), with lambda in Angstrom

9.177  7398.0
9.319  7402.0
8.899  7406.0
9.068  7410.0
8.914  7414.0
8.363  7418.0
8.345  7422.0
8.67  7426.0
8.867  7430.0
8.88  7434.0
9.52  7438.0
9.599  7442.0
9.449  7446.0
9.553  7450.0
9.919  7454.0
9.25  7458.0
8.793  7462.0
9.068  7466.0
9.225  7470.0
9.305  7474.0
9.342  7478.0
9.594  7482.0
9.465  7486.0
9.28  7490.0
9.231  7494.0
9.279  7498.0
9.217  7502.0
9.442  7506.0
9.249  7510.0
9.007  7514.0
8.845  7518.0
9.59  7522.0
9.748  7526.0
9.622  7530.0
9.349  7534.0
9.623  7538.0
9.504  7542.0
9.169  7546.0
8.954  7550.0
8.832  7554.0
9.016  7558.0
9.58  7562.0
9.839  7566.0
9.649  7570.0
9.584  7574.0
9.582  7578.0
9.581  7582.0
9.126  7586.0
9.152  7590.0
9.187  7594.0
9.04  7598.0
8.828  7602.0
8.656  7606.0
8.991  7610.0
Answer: 9.649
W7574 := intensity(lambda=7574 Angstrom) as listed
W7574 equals 9.584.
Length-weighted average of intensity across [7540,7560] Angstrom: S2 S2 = 9.1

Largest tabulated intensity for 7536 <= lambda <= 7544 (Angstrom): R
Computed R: 9.623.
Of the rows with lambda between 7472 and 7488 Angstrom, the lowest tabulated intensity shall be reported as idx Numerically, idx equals 9.305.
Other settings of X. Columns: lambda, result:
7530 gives 9.622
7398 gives 9.177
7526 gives 9.748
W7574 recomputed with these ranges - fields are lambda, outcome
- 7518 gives 8.845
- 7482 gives 9.594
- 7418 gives 8.363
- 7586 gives 9.126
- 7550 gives 8.954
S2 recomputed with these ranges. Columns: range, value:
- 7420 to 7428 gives 8.51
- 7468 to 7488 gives 9.39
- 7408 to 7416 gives 8.99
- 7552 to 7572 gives 9.38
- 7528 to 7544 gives 9.52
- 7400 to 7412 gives 9.1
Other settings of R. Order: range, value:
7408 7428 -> 9.068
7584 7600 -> 9.187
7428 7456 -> 9.919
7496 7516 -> 9.442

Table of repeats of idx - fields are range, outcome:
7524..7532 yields 9.622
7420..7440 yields 8.345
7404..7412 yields 8.899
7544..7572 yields 8.832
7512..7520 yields 8.845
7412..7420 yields 8.363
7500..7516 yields 9.007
